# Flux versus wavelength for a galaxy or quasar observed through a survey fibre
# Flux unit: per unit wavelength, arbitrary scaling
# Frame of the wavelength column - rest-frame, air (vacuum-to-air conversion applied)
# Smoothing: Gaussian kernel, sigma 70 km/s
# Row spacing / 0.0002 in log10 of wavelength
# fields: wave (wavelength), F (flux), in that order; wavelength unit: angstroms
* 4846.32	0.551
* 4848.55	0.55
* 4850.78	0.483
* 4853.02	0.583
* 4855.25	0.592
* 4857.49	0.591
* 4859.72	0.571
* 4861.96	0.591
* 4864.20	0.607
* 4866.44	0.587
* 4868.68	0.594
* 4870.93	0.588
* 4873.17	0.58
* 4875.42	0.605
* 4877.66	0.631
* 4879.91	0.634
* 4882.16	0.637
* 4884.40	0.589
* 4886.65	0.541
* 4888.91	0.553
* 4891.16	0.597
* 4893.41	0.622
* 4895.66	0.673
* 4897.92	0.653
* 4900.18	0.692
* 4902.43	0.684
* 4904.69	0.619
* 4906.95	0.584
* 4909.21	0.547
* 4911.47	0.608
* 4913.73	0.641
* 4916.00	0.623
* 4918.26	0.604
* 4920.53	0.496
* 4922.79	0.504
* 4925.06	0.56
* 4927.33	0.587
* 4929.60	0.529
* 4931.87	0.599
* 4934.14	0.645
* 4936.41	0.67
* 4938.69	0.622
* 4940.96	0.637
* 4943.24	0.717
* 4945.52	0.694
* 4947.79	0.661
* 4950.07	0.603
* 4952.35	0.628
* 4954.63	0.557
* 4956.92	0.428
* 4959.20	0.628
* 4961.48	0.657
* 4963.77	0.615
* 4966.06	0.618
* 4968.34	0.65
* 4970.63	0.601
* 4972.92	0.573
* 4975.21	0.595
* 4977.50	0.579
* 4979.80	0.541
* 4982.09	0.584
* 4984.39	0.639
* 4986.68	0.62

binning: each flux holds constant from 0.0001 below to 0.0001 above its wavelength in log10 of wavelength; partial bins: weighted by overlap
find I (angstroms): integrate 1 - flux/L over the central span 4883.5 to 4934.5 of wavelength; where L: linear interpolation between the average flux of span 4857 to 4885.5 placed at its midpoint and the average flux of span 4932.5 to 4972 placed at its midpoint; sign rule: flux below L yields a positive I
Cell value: 1.2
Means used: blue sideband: 0.601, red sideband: 0.625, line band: 0.597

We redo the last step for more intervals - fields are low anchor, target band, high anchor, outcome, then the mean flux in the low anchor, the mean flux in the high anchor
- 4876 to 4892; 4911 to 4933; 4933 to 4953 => 2.1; 0.598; 0.654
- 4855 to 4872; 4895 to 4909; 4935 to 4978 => -1.0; 0.59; 0.618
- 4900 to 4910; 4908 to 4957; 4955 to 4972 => 0.7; 0.622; 0.597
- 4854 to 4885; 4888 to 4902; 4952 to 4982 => -0.9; 0.6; 0.589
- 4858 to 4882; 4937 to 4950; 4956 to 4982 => -1.5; 0.6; 0.591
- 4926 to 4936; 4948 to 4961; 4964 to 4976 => 0.5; 0.595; 0.608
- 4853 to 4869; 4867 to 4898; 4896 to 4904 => 1.5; 0.59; 0.673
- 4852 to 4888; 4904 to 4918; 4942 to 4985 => -0.1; 0.595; 0.608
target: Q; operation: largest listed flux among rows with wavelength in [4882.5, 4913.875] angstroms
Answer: 0.692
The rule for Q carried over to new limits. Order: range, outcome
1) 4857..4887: 0.637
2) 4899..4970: 0.717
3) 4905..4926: 0.641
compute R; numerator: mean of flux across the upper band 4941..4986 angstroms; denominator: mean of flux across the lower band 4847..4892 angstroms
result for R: 1.0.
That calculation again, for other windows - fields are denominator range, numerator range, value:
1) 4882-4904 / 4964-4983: 0.95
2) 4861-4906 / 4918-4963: 0.98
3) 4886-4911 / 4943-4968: 1.00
